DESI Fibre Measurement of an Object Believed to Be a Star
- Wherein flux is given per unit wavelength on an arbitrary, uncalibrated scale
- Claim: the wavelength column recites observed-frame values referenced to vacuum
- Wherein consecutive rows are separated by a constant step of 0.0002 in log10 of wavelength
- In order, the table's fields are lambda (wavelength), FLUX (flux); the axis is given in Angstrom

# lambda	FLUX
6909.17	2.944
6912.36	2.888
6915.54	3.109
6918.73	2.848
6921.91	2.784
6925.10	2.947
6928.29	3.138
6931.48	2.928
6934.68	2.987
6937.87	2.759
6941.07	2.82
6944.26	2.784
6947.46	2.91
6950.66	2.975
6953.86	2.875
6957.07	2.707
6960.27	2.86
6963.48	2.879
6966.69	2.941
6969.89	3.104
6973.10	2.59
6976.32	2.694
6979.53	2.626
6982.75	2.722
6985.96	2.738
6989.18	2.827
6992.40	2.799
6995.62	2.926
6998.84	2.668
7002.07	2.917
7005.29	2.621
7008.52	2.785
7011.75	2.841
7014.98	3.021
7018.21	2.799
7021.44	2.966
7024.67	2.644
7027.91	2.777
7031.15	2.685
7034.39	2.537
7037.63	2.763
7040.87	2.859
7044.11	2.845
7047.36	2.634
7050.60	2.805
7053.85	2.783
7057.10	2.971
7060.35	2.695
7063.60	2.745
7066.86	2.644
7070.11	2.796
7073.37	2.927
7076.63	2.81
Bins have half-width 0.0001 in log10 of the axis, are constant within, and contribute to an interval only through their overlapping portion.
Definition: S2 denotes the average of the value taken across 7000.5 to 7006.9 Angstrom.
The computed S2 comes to 2.77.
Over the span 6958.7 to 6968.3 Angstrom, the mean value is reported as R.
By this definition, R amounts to 2.89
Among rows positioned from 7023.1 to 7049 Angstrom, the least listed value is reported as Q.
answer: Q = 2.537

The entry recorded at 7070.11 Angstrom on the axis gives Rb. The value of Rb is 2.796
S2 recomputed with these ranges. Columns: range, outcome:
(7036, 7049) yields 2.78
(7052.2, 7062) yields 2.82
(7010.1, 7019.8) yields 2.89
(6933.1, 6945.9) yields 2.84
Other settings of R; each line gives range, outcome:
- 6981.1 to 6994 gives 2.77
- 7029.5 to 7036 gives 2.61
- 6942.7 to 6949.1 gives 2.85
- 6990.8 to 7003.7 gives 2.83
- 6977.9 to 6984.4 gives 2.68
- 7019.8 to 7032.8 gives 2.77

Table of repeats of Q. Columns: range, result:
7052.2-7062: 2.695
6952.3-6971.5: 2.707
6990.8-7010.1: 2.621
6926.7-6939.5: 2.759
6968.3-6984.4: 2.59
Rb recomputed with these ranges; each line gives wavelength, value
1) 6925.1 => 2.947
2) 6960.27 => 2.86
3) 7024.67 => 2.644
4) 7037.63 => 2.763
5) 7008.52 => 2.785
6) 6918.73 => 2.848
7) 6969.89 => 3.104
